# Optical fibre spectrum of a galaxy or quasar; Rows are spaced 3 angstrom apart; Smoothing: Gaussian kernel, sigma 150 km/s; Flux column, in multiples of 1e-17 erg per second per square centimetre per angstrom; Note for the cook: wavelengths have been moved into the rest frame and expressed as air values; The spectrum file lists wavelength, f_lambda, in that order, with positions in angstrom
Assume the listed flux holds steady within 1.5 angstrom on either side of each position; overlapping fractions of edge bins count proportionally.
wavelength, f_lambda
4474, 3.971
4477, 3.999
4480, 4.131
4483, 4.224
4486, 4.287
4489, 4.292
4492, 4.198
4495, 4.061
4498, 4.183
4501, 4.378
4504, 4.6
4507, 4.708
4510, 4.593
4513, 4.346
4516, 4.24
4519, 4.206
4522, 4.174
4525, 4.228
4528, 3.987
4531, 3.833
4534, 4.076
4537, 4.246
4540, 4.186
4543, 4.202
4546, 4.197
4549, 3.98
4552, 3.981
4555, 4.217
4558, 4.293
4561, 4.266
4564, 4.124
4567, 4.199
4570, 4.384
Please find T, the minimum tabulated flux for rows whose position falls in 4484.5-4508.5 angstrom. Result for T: 4.061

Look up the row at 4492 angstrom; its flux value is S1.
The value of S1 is 4.198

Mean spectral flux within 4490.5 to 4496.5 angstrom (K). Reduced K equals 4.13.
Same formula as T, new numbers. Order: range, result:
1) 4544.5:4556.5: 3.98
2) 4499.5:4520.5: 4.206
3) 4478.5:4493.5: 4.131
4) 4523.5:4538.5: 3.833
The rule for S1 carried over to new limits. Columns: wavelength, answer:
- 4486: 4.287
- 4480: 4.131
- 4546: 4.197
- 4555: 4.217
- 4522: 4.174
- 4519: 4.206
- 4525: 4.228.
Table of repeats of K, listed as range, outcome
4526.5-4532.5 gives 3.91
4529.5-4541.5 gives 4.09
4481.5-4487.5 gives 4.26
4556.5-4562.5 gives 4.28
